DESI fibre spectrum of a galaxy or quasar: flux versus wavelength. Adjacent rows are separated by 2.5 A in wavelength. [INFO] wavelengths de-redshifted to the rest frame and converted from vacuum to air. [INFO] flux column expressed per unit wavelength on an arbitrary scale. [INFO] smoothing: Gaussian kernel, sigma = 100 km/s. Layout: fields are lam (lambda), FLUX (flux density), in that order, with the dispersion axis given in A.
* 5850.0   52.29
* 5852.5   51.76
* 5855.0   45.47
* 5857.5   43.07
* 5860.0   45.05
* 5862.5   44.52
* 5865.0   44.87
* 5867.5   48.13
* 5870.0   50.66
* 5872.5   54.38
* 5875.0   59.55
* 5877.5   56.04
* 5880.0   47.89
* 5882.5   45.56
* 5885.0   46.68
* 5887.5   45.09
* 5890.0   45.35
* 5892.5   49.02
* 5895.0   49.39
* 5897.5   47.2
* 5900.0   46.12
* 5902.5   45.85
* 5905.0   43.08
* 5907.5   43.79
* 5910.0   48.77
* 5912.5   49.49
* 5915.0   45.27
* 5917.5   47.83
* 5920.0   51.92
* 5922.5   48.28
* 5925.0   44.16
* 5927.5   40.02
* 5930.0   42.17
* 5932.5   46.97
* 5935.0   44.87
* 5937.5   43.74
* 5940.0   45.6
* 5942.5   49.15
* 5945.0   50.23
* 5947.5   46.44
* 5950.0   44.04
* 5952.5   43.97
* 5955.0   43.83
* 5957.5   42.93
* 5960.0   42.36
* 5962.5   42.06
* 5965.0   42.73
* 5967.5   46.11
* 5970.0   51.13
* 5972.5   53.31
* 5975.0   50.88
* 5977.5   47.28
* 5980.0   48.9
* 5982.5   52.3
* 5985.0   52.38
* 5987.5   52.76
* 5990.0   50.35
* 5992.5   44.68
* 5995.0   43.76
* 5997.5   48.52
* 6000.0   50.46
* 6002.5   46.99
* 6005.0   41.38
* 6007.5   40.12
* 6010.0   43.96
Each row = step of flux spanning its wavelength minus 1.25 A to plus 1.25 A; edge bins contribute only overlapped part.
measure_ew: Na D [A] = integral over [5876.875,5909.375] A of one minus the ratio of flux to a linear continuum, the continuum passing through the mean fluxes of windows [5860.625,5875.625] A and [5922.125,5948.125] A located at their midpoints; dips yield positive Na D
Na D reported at 0.9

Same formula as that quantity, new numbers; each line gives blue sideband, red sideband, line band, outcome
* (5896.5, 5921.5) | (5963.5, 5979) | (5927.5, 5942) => 0.9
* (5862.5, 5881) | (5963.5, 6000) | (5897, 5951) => 4.3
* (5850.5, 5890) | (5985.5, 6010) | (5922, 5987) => 1.1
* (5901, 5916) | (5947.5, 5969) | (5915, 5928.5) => -0.3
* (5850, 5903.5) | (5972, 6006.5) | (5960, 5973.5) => 0.6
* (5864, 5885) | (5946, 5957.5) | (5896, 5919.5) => 0.7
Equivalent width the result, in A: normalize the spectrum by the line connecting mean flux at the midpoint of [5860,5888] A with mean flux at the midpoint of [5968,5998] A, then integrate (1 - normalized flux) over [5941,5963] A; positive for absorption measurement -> 2.0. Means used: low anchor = 49.3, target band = 45.1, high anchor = 49.6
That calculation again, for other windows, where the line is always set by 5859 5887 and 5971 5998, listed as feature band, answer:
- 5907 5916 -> 0.4 A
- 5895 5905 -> 0.6 A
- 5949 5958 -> 1.0 A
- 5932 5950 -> 1.1 A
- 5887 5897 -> 0.4 A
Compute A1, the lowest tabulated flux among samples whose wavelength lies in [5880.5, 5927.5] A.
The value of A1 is 40.02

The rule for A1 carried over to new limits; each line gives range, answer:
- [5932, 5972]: 42.06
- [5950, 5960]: 42.36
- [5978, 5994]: 44.68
